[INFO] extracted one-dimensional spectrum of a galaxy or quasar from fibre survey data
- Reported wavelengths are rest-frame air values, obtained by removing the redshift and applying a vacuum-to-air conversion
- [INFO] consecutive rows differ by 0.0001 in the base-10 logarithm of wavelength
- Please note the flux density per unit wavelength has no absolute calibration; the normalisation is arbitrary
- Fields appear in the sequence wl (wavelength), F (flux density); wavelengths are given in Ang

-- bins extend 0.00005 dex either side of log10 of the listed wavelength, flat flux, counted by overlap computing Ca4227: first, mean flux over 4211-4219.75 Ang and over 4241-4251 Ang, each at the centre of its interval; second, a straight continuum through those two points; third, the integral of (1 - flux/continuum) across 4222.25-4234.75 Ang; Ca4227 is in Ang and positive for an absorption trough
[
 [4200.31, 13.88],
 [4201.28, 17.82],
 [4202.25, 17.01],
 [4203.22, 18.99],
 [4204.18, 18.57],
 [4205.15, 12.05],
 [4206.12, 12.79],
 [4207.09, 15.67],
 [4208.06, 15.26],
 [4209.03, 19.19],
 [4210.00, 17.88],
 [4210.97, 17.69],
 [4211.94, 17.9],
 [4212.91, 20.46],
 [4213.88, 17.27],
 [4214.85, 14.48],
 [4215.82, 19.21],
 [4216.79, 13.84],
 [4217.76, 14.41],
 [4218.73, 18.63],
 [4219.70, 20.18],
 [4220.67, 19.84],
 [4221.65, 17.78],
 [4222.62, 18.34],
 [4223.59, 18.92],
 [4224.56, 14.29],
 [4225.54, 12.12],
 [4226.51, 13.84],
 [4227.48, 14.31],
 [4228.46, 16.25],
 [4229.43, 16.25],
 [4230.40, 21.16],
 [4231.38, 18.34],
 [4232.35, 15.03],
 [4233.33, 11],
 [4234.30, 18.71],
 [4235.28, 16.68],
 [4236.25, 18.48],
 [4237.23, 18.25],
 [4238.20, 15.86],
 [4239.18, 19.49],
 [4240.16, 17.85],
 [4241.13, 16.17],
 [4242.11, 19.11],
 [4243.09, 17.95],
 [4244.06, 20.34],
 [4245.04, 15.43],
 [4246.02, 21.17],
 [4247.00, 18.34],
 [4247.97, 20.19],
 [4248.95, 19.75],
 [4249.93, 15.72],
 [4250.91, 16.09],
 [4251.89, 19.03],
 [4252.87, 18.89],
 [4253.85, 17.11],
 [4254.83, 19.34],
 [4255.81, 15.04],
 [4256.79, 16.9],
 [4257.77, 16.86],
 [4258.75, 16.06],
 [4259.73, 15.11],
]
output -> 1.2 Ang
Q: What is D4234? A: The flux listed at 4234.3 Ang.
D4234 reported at 18.71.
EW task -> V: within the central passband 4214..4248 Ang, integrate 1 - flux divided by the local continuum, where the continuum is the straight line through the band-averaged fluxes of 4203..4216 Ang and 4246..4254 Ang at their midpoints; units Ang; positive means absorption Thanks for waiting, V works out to 1.0 Ang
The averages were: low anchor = 16.9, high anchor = 18.4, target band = 17.2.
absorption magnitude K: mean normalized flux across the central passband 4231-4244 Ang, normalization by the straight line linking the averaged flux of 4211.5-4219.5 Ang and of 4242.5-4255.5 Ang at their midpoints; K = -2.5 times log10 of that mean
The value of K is 0.04 mag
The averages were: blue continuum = 17.1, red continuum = 18.4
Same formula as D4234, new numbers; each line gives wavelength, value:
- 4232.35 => 15.03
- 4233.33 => 11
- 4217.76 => 14.41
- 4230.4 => 21.16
